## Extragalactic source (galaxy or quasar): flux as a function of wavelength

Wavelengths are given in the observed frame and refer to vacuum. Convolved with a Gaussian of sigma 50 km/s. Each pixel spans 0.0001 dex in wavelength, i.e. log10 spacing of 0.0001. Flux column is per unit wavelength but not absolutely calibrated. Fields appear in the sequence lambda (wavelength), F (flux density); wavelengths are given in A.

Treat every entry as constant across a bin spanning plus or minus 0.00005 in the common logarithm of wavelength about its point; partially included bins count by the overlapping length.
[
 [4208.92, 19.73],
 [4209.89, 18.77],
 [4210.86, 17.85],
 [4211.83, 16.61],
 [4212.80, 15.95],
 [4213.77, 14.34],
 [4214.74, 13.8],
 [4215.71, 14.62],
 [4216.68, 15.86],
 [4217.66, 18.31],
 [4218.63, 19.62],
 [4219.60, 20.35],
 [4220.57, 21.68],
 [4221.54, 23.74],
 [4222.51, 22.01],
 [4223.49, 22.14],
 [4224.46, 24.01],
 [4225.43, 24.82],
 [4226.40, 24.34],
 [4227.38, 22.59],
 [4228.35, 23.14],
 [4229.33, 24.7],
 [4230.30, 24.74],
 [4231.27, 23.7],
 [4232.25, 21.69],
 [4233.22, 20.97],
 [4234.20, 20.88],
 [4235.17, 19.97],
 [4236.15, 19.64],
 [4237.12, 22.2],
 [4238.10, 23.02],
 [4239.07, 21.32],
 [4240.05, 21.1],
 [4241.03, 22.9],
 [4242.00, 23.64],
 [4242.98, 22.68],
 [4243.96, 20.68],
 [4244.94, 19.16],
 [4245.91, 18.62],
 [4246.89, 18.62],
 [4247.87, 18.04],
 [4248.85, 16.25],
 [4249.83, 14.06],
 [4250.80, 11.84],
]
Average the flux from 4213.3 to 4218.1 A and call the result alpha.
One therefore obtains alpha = 15.3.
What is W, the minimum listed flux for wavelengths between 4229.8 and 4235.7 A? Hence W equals 19.97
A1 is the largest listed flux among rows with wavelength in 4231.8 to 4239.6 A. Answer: 23.02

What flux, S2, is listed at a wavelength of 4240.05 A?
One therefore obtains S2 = 21.1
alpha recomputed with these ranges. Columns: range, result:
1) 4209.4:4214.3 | 16.7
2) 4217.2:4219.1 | 19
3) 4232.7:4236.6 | 20.4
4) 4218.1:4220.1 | 20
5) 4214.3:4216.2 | 14.2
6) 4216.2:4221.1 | 19.2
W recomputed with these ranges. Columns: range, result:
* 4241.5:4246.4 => 18.62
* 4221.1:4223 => 22.01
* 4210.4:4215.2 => 13.8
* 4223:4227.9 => 22.14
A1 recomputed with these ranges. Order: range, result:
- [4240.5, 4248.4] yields 23.64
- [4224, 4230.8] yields 24.82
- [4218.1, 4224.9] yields 24.01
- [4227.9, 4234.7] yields 24.74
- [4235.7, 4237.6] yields 22.2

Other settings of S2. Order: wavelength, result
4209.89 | 18.77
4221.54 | 23.74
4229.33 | 24.7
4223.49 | 22.14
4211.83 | 16.61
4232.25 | 21.69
